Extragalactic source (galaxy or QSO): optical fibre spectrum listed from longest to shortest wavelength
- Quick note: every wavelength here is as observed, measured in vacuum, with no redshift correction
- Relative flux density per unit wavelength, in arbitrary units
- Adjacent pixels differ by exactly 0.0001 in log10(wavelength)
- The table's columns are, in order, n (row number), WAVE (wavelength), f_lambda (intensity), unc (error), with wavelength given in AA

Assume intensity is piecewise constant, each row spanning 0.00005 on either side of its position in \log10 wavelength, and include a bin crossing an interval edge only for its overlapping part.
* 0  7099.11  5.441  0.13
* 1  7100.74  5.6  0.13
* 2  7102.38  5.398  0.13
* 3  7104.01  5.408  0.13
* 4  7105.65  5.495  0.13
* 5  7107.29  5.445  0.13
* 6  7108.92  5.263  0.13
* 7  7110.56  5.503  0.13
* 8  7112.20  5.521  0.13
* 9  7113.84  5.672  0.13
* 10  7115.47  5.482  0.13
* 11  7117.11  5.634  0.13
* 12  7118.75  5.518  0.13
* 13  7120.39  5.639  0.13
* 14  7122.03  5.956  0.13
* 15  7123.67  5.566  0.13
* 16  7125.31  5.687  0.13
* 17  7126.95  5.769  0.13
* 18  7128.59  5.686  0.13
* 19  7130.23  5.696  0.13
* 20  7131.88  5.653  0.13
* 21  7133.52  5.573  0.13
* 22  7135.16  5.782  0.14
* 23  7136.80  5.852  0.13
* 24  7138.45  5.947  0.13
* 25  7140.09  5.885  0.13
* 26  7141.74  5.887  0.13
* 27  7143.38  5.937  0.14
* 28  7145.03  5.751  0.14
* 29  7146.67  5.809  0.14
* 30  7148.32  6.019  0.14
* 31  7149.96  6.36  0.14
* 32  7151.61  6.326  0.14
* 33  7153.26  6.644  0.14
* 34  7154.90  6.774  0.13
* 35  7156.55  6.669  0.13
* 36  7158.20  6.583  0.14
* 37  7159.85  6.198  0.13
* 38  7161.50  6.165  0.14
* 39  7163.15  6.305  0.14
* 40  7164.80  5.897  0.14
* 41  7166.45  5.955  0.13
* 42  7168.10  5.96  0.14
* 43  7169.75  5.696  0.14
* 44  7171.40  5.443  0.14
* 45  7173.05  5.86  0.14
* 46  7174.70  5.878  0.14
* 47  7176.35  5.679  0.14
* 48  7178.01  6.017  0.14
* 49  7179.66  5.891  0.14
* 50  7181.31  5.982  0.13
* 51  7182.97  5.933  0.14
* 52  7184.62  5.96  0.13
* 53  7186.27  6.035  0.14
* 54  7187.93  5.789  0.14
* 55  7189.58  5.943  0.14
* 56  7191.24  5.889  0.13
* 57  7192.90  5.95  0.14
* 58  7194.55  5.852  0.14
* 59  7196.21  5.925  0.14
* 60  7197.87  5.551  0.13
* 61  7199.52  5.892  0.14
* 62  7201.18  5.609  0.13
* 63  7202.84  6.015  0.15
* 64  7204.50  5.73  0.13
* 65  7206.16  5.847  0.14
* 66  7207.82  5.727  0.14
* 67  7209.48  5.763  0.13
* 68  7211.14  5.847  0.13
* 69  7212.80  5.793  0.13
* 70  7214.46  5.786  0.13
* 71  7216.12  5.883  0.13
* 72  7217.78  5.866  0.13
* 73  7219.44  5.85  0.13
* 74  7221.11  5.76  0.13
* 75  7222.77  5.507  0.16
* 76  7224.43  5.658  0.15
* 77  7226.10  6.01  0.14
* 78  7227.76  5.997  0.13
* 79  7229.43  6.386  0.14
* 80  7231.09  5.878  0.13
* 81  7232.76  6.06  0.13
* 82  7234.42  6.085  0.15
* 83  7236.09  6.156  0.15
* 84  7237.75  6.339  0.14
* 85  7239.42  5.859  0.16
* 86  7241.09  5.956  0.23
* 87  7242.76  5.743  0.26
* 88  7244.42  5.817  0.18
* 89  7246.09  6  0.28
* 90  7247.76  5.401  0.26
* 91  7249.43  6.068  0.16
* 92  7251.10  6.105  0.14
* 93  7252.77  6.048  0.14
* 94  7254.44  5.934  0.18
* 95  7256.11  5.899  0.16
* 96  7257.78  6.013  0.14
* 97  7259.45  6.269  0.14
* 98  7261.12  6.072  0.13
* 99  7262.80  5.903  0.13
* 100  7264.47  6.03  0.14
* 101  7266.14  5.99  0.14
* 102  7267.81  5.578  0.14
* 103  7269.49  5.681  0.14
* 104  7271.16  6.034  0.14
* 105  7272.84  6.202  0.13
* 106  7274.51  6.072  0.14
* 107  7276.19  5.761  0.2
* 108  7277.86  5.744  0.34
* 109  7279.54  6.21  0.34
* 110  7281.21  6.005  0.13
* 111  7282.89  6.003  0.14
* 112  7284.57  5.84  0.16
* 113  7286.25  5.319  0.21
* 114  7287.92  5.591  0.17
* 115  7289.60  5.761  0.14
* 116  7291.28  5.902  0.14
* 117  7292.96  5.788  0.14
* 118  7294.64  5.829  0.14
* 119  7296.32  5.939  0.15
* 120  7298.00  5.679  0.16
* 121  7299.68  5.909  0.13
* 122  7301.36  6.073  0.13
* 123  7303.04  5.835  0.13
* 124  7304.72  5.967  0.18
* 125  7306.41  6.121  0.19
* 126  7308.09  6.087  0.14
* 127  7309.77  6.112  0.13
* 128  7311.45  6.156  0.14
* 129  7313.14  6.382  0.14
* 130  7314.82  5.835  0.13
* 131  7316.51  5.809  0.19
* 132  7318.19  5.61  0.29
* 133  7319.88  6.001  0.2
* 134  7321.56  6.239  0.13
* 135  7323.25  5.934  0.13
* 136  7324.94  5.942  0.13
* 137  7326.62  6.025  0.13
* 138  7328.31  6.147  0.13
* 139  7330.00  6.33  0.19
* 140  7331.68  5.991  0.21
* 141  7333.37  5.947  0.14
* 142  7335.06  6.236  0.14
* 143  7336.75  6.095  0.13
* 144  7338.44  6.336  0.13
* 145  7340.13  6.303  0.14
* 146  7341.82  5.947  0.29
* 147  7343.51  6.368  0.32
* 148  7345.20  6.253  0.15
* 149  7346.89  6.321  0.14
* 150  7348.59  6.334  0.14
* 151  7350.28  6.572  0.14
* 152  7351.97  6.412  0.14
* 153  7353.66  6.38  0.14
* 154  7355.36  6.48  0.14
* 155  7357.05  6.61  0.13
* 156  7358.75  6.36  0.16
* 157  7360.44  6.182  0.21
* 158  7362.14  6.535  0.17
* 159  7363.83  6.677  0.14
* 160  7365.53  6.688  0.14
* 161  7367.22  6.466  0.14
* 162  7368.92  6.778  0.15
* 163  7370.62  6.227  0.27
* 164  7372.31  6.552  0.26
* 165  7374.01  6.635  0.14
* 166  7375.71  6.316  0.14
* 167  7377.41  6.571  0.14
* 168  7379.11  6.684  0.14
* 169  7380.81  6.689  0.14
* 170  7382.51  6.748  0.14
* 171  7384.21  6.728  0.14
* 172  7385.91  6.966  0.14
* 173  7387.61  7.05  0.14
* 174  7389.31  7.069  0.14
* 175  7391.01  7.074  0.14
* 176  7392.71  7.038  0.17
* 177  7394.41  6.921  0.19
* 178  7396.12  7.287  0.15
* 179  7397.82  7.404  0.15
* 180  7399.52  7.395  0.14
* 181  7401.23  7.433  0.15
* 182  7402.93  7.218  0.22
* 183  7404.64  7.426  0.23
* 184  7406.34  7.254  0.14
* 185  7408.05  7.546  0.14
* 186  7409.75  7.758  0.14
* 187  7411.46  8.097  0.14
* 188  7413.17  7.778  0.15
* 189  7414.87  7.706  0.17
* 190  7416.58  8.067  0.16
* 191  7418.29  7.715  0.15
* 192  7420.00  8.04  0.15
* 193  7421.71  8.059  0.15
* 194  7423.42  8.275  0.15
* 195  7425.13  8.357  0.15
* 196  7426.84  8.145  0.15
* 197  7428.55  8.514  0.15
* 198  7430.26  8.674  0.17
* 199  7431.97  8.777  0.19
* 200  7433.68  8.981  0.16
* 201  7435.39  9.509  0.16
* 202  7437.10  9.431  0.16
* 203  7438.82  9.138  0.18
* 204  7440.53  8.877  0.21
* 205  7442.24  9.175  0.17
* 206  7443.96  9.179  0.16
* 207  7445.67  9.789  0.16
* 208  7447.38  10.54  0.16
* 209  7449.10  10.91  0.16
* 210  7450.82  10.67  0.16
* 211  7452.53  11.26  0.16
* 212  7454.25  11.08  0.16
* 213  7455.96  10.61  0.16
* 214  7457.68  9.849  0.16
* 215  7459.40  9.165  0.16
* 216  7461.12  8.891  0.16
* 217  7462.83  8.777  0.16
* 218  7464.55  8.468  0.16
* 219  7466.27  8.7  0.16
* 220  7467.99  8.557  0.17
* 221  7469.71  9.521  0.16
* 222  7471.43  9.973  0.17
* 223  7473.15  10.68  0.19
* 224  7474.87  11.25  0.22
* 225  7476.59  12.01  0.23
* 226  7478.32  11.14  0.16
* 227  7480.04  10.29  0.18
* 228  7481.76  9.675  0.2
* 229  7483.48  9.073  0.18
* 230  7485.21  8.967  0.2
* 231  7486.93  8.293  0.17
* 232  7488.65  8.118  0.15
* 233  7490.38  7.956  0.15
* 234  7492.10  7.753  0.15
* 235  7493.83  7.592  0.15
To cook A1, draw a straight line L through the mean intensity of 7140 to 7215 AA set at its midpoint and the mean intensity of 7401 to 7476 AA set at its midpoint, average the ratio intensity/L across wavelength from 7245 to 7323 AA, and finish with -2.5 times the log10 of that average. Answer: 0.21 mag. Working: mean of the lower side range 5.97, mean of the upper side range 8.98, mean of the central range 5.93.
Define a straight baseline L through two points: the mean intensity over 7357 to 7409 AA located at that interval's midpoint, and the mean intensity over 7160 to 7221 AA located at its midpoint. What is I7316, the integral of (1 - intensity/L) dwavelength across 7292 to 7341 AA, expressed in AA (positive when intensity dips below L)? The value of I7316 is 3.7 AA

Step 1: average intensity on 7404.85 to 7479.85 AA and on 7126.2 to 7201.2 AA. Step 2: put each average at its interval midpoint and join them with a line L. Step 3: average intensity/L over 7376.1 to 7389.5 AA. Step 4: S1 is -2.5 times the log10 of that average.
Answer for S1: 0.24 mag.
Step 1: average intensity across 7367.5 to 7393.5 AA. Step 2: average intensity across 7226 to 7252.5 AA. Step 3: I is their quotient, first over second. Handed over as 1.12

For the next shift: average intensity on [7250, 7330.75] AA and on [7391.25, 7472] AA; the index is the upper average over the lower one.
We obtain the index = 1.46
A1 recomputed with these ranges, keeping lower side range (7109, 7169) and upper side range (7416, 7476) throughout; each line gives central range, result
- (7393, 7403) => 0.206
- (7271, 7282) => 0.233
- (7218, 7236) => 0.164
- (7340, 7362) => 0.286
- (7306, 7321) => 0.289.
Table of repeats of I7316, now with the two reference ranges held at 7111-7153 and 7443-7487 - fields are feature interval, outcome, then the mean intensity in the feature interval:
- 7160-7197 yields 2.6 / 5.91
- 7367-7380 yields 3.3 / 6.53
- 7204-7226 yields 3.4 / 5.78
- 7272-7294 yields 5.2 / 5.86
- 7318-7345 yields 7.1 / 6.11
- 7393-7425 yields 5.5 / 7.64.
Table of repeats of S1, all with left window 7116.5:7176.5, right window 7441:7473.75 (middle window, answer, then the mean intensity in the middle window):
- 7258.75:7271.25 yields 0.24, 5.94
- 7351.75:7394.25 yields 0.30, 6.65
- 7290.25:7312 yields 0.30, 5.95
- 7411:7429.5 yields 0.15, 8.07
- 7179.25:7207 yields 0.11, 5.87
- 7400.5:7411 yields 0.22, 7.47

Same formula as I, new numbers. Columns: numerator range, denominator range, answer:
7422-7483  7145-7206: 1.60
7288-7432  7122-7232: 1.13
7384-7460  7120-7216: 1.43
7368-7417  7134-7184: 1.18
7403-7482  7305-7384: 1.46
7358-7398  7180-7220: 1.15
